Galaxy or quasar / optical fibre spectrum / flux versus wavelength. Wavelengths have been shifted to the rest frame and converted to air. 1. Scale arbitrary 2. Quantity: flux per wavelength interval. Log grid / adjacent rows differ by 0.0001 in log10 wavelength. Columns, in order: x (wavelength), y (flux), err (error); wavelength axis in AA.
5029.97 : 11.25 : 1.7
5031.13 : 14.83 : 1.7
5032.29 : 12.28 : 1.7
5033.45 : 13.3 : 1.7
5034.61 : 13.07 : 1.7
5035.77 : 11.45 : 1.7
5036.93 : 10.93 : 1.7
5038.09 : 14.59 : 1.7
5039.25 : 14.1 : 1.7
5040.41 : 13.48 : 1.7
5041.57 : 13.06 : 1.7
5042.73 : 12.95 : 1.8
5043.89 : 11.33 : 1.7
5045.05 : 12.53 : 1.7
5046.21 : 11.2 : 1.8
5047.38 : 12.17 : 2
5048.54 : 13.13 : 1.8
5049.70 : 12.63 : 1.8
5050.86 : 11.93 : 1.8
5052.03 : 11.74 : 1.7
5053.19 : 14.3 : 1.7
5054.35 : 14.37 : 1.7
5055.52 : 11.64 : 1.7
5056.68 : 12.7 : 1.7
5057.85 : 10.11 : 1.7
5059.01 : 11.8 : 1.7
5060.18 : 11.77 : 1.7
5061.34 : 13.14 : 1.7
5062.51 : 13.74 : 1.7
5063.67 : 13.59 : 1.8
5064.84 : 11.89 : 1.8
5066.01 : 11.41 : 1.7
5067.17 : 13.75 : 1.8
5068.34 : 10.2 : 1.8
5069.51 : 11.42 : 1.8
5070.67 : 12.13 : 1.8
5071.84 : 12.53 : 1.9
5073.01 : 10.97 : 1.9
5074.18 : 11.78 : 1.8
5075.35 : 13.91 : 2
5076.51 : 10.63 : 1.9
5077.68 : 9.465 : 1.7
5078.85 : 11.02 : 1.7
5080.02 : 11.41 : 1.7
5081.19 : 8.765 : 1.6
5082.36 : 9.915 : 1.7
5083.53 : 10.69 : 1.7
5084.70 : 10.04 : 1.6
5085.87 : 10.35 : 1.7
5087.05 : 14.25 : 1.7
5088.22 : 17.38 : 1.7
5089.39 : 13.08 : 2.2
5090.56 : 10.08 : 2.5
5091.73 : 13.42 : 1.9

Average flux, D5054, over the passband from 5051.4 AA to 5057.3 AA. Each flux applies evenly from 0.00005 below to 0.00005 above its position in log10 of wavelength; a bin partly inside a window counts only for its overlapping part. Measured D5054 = 12.9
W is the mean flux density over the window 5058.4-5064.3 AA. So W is 12.8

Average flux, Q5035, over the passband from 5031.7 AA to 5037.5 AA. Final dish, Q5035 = 12.2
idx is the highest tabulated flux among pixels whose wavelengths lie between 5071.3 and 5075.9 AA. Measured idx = 13.91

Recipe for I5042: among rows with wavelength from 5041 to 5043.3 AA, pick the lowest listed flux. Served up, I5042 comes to 12.95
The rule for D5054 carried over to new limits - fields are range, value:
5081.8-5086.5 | 10.3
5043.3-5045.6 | 11.9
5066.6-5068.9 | 12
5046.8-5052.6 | 12.3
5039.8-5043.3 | 13.2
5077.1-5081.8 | 10.2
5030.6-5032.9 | 13.5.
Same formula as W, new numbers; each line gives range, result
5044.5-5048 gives 12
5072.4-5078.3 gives 11.4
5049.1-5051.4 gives 12.3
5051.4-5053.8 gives 13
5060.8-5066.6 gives 12.8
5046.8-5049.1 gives 12.7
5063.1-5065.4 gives 12.7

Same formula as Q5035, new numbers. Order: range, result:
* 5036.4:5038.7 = 12.8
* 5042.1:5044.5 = 12.2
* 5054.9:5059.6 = 11.6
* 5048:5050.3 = 12.9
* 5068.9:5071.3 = 11.8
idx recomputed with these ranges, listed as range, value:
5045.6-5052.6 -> 13.13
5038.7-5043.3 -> 14.1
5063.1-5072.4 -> 13.75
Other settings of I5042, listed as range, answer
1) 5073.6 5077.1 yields 10.63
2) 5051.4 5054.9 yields 11.74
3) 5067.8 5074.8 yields 10.2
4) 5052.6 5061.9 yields 10.11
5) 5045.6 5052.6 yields 11.2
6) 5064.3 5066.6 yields 11.41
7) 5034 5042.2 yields 10.93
